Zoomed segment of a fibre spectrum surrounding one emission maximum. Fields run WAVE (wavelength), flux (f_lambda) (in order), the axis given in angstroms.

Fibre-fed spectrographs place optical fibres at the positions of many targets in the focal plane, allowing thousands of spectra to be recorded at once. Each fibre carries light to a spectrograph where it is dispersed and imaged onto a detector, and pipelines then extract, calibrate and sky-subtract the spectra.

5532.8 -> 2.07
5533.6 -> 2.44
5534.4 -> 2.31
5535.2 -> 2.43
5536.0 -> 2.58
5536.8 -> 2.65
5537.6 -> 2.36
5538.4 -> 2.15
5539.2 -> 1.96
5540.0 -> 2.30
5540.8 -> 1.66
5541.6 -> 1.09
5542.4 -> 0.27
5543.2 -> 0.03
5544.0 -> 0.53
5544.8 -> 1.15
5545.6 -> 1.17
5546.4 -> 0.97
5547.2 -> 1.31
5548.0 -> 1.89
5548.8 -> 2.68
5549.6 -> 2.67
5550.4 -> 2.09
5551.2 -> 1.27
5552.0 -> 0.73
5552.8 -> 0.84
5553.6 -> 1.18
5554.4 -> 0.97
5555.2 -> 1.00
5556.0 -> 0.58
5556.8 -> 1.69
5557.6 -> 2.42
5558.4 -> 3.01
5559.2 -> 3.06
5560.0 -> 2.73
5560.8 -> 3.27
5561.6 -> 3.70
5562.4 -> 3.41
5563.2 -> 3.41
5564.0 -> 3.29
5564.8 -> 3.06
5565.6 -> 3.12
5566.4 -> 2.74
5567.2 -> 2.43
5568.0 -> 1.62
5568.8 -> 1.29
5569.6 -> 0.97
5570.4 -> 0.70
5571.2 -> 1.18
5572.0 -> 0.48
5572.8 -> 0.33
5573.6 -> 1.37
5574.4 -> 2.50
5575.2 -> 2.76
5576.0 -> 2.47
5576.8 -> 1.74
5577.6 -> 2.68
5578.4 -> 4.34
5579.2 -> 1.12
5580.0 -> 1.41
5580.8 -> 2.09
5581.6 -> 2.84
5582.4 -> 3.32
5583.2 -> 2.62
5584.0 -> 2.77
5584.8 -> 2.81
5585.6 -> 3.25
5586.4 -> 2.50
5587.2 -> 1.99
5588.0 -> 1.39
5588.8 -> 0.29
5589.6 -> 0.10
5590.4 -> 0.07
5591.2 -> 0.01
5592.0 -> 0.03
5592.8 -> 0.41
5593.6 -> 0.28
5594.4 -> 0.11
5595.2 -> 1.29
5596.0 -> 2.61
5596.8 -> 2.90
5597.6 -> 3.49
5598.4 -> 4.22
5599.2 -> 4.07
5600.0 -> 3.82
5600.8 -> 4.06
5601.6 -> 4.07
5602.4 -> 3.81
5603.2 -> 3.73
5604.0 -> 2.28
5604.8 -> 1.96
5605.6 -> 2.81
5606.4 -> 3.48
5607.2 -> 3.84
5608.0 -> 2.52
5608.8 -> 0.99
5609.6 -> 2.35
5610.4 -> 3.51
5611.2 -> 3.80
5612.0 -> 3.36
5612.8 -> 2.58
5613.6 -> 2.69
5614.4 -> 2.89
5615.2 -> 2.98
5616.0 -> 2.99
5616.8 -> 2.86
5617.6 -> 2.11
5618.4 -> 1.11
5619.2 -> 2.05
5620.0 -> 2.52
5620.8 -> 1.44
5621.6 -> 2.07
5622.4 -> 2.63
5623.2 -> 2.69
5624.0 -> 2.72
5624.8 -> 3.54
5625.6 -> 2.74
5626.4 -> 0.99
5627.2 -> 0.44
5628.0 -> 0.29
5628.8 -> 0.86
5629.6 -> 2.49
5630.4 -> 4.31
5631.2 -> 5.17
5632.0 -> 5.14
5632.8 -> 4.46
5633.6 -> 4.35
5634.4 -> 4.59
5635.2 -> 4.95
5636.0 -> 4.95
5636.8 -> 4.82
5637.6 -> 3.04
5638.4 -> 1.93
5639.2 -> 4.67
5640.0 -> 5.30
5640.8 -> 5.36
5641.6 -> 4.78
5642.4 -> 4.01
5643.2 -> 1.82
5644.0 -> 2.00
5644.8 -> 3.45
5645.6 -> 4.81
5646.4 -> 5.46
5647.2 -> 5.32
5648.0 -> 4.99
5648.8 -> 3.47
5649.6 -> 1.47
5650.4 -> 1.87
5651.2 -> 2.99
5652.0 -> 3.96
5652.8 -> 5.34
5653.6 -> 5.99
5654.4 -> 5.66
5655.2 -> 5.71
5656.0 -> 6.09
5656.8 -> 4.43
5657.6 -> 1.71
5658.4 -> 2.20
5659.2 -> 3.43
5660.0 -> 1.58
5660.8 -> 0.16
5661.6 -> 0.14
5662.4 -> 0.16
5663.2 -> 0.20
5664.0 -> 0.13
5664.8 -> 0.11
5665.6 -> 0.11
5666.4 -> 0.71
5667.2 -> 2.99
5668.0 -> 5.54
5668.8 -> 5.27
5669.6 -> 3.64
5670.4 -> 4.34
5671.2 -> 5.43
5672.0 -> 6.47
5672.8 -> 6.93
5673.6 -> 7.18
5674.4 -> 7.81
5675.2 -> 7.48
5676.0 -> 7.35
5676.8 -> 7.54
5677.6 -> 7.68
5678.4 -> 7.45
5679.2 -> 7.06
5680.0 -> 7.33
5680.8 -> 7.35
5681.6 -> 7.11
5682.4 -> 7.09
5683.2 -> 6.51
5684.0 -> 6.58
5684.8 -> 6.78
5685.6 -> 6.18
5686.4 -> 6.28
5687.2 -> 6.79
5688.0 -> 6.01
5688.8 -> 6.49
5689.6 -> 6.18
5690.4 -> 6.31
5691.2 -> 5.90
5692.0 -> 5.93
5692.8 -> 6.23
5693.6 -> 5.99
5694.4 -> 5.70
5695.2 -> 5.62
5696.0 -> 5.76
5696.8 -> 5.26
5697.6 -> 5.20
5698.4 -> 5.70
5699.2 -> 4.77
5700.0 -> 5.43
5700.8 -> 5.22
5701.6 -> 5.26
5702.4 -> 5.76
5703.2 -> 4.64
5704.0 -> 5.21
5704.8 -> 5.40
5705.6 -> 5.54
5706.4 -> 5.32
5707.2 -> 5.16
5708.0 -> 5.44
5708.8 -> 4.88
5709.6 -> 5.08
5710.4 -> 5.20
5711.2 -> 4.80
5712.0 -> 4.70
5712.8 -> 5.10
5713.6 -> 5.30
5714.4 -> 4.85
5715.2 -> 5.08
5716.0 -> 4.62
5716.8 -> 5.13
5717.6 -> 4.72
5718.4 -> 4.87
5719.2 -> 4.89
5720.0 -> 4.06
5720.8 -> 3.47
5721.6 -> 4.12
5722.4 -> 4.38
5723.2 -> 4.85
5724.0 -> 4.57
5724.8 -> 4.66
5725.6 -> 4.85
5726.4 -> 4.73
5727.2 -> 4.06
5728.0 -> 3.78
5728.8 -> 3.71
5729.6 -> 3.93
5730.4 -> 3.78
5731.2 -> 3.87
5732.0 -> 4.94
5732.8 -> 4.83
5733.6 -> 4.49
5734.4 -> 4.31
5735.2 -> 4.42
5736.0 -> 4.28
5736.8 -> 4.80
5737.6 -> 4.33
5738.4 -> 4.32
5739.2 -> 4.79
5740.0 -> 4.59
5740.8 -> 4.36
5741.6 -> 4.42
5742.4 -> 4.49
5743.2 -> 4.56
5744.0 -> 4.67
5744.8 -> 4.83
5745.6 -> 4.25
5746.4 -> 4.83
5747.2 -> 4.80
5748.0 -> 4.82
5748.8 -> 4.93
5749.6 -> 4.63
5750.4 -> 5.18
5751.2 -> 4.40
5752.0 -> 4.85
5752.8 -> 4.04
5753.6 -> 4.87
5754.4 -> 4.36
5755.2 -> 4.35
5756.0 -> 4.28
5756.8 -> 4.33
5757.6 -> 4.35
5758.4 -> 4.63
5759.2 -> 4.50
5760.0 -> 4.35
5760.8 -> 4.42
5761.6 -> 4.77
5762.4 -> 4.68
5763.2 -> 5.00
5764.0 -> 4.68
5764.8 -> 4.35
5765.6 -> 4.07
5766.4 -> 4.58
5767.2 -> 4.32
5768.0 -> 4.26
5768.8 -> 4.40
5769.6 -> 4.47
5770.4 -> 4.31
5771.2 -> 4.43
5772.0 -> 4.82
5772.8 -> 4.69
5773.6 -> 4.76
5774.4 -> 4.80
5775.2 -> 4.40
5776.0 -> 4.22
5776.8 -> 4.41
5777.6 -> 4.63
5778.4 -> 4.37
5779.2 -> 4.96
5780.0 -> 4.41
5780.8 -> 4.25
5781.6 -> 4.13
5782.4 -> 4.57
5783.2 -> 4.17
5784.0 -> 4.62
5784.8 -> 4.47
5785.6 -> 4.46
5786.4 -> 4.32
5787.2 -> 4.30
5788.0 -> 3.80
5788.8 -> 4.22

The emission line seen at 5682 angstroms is Lyman alpha 1216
